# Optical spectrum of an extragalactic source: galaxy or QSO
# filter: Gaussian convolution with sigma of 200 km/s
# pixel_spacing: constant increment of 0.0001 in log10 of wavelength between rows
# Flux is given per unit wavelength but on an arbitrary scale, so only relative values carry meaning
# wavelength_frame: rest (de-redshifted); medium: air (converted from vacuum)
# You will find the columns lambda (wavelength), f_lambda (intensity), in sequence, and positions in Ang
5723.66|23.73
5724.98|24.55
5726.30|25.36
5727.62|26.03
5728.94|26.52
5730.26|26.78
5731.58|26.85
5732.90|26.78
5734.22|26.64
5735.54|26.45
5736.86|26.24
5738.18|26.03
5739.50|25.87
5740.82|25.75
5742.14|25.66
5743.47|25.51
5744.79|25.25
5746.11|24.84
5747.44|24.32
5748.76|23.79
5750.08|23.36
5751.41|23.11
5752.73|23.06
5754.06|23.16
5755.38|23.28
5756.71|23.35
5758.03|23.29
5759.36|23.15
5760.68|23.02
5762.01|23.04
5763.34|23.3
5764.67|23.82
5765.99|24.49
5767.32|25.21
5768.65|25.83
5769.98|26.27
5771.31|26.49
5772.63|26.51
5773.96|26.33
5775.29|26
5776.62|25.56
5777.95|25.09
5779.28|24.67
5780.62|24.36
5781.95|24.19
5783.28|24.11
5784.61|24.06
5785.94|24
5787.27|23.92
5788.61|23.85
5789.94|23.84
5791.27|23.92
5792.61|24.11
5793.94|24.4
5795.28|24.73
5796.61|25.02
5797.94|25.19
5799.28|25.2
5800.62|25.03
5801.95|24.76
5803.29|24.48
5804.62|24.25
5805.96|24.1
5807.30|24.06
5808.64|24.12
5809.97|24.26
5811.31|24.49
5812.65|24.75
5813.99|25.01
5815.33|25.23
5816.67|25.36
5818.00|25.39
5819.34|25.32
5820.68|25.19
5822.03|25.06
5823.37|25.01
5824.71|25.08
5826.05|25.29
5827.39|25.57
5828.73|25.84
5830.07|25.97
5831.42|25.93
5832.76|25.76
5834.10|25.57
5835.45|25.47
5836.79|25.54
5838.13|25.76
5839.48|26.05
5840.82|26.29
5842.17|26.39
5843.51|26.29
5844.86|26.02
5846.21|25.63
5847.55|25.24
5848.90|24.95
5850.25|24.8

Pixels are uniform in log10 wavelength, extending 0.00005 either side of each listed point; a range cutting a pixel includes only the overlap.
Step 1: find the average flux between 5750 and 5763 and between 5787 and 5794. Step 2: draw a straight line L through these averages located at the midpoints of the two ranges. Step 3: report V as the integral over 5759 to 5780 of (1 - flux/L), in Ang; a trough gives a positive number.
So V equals -1.32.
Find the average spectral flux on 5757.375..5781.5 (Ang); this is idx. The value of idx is 24.8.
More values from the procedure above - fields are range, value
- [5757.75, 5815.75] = 24.6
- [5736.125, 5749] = 25.4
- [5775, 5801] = 24.5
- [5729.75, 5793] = 24.8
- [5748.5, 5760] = 23.3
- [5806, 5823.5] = 24.8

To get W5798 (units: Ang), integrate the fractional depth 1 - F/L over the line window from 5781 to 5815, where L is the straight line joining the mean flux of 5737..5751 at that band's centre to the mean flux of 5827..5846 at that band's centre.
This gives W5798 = 1.5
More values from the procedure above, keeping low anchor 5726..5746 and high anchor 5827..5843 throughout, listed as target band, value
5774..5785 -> 0.5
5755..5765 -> 1.1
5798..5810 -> 0.7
